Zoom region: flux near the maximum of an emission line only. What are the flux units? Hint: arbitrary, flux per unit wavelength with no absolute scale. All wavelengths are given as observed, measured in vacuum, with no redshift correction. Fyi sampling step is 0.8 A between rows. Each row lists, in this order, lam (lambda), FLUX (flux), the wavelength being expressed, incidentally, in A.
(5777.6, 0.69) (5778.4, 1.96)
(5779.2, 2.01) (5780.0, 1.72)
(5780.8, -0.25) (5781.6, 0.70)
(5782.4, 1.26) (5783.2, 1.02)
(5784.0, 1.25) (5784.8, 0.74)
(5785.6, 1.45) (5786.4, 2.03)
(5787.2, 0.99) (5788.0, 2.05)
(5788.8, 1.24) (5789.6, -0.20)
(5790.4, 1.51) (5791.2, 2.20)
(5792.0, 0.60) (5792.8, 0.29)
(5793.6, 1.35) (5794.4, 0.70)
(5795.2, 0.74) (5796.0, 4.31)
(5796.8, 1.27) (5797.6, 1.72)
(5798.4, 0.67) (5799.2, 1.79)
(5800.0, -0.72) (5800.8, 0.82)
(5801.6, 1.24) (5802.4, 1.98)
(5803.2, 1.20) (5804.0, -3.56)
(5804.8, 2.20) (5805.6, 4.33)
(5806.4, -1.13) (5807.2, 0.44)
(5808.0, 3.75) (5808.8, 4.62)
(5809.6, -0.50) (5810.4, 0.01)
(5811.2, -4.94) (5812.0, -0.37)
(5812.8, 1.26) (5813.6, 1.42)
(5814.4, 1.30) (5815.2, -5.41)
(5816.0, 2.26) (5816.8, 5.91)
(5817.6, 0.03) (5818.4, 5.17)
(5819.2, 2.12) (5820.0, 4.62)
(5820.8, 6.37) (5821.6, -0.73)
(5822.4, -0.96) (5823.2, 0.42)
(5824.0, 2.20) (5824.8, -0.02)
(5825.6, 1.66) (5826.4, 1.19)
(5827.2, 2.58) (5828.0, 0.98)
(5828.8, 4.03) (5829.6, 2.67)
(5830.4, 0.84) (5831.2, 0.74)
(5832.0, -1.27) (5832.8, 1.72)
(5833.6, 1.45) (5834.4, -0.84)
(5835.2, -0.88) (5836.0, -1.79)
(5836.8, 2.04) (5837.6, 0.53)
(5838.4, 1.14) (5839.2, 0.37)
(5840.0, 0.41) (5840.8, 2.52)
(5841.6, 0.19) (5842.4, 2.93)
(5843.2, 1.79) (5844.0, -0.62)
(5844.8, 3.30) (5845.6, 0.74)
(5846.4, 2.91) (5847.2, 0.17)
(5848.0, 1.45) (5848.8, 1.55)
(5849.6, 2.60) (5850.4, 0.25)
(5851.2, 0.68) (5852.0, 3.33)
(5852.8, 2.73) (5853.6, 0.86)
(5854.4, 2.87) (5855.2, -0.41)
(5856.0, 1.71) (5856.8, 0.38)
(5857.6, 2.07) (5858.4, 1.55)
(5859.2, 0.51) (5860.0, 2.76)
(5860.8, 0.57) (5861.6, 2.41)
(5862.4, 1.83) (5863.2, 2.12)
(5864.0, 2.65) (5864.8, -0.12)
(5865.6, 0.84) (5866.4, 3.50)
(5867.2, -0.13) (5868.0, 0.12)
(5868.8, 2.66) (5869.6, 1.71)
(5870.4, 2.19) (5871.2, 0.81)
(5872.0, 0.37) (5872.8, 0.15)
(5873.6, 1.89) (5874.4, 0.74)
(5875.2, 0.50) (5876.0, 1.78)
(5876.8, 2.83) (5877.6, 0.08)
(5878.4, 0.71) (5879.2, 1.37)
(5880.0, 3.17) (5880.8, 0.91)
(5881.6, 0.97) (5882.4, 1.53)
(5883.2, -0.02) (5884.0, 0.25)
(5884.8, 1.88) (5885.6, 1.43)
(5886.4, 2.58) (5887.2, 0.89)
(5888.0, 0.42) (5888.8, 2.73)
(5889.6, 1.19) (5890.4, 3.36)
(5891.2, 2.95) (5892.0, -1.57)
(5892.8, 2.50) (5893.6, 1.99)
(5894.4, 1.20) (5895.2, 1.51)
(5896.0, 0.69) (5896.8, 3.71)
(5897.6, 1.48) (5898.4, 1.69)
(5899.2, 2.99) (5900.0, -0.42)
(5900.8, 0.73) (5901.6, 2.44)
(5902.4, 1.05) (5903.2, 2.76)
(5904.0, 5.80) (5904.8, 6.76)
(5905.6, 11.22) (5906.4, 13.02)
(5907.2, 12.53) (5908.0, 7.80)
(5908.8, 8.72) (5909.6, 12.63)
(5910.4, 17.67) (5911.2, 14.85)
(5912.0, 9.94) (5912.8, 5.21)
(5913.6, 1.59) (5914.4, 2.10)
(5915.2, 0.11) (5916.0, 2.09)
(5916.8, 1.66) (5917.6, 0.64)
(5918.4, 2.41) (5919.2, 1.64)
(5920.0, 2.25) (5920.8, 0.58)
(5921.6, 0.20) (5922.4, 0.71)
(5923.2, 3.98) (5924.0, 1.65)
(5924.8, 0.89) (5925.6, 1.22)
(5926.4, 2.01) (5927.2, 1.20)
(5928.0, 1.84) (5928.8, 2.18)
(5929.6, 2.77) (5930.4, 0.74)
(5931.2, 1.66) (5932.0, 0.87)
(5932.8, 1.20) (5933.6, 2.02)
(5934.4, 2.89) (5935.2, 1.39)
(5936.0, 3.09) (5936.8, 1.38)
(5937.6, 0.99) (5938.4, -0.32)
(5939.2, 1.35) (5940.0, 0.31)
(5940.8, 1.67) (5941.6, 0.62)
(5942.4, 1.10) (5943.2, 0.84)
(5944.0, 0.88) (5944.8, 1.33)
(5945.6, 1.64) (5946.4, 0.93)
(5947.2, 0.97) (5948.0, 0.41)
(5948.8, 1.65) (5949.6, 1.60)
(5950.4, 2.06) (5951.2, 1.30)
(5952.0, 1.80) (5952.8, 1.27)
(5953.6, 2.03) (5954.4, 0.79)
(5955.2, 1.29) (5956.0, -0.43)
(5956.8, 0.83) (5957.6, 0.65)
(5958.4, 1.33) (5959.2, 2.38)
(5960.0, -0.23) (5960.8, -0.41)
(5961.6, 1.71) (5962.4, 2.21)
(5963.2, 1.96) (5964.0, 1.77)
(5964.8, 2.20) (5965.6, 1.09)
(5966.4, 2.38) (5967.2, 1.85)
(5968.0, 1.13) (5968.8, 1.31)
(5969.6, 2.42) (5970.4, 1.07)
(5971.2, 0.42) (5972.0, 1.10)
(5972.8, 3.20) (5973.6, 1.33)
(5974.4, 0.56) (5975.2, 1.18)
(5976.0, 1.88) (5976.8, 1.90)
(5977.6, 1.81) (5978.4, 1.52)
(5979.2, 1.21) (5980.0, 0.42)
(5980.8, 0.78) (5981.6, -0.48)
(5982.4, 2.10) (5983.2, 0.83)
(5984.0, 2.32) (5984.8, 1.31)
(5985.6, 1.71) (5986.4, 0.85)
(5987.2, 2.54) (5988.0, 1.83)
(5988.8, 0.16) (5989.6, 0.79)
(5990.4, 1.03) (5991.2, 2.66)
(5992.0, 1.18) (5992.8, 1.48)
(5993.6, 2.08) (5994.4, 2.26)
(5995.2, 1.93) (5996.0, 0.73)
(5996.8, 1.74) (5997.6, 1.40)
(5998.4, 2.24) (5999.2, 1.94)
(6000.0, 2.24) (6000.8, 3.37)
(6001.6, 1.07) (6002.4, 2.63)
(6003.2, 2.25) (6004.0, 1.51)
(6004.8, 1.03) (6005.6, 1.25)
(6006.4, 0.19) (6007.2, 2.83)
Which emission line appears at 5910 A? [O II] 3727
